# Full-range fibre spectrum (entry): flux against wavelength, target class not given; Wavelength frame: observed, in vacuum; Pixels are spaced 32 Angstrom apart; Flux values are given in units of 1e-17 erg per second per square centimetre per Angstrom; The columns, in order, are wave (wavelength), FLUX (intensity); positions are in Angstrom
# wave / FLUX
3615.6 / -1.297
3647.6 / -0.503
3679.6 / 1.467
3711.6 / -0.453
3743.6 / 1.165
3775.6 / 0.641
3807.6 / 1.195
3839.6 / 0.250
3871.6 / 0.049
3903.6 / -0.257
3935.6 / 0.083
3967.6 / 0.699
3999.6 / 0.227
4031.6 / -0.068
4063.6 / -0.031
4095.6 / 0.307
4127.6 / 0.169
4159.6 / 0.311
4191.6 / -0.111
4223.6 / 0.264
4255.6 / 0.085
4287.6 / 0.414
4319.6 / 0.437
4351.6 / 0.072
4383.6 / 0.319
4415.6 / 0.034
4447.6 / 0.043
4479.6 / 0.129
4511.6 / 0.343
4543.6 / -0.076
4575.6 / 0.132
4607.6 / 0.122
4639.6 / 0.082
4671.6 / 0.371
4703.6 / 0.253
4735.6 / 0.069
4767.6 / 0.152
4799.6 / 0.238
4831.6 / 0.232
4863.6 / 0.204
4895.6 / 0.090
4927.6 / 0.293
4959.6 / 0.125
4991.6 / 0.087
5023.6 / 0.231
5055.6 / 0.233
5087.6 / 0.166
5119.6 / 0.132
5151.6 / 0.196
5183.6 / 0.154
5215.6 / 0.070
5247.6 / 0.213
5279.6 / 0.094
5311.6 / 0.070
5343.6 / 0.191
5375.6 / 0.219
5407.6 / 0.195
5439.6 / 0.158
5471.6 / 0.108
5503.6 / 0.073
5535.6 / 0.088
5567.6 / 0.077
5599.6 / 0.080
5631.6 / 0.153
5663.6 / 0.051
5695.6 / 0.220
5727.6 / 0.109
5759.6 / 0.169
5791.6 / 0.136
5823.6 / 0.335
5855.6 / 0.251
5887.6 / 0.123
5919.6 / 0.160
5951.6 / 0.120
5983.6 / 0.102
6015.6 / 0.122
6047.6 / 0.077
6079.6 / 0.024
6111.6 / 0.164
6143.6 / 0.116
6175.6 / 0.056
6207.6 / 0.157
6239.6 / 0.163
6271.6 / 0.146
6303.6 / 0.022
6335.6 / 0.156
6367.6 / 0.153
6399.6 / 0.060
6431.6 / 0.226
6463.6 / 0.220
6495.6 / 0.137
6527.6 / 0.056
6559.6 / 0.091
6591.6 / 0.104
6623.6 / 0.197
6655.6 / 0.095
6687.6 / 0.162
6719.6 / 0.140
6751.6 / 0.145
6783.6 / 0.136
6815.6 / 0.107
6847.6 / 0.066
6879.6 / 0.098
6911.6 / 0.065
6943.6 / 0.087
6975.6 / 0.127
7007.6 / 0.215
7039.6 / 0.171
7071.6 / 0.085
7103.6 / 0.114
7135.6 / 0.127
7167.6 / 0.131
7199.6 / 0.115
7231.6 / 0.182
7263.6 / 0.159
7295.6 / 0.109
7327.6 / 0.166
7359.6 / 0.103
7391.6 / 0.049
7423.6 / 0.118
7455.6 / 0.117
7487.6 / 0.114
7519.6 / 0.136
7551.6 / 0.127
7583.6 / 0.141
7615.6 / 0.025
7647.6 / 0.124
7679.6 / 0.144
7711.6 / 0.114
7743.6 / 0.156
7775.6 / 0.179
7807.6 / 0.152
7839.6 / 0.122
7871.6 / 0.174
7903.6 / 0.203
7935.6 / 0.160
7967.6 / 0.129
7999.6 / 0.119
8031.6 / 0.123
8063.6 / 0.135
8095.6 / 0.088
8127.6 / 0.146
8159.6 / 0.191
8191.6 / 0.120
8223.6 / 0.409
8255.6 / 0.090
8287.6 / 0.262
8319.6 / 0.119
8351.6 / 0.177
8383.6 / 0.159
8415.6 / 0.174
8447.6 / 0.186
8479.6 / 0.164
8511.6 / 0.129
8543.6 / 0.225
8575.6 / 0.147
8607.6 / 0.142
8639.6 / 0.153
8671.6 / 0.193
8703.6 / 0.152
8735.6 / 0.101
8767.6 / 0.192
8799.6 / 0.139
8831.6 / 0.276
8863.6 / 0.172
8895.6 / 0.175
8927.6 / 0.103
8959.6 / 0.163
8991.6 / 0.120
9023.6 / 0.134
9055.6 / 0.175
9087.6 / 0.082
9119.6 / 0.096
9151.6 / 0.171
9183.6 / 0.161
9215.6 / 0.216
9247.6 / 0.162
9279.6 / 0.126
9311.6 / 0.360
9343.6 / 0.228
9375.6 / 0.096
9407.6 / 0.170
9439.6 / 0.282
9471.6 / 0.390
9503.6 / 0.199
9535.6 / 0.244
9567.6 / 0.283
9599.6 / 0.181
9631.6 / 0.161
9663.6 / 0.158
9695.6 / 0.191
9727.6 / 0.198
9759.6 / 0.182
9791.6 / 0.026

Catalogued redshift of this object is 1.21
